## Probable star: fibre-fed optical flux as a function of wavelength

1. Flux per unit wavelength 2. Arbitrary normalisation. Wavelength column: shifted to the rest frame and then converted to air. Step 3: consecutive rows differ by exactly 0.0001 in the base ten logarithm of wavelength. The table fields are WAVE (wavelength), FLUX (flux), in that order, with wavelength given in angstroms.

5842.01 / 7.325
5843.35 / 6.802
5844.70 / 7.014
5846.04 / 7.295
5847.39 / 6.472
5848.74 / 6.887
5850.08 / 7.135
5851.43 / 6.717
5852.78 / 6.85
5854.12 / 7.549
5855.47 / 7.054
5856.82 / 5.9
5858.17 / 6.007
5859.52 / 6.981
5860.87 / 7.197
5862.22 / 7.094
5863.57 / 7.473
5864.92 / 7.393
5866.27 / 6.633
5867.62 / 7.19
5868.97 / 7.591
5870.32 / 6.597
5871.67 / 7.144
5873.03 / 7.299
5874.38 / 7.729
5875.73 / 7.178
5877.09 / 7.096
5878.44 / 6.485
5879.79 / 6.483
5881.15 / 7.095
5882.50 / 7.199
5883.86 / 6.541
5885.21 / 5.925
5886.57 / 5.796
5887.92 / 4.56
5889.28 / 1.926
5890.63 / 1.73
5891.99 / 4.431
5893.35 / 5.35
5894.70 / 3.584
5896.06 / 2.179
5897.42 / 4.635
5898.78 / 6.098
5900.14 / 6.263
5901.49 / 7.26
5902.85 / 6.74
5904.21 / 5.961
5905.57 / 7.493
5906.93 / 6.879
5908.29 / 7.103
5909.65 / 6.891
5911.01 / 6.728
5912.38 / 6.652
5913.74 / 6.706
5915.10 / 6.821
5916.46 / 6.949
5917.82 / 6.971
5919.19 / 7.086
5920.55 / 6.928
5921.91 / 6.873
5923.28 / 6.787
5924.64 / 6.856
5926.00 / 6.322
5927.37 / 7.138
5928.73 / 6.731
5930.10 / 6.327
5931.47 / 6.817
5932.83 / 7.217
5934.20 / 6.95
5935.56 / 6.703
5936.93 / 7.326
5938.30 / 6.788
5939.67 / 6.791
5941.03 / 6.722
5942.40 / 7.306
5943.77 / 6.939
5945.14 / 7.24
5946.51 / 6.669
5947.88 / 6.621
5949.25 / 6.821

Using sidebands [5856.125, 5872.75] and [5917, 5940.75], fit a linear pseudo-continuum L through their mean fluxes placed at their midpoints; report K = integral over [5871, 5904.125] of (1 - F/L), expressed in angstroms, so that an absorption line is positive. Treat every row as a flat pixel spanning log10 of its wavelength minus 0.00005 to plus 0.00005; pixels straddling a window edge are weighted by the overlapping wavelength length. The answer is 5.8 angstroms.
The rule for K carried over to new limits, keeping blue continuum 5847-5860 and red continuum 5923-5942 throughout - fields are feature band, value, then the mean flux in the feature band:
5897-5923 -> 0.4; 6.71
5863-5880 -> -0.9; 7.12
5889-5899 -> 4.5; 3.71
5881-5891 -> 2.5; 5.1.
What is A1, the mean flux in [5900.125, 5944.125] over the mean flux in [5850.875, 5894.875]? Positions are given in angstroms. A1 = 1.1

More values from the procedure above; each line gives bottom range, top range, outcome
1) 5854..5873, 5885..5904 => 0.68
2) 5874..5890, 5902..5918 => 1.11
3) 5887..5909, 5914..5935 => 1.33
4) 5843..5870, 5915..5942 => 0.99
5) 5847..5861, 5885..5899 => 0.60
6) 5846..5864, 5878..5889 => 0.89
